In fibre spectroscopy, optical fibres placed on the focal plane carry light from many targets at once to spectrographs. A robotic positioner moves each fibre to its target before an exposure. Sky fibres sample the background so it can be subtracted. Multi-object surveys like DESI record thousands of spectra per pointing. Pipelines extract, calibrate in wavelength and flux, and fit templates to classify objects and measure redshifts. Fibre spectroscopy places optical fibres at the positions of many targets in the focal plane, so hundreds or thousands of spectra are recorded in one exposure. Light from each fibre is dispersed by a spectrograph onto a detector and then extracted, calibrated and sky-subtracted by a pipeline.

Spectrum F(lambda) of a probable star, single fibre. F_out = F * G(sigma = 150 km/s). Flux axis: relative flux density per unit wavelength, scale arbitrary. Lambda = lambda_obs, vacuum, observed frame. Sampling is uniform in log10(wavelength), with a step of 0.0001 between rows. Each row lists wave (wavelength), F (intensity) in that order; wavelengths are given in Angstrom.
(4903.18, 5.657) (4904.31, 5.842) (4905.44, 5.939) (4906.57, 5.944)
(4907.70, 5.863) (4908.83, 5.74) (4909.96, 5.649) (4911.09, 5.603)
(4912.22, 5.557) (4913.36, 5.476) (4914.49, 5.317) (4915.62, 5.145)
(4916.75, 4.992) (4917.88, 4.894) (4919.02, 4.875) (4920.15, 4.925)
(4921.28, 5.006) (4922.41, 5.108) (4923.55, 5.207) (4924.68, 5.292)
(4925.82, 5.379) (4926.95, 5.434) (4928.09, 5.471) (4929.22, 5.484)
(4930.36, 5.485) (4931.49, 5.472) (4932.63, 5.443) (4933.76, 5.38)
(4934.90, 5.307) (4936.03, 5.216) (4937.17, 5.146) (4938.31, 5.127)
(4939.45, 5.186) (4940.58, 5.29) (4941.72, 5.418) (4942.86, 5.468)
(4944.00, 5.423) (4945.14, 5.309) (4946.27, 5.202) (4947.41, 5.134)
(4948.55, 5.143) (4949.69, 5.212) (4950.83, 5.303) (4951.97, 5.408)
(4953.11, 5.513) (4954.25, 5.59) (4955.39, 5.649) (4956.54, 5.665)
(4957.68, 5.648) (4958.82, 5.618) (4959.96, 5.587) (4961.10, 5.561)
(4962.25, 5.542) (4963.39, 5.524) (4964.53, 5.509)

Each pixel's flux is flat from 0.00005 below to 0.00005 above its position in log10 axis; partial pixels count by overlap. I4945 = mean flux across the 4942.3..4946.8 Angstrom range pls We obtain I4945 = 5.36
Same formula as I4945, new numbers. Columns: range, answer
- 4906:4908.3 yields 5.9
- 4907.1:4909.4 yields 5.8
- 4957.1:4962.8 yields 5.59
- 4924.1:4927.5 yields 5.37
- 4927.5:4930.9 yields 5.47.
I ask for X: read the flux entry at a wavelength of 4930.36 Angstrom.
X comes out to 5.485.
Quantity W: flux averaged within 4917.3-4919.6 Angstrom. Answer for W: 4.88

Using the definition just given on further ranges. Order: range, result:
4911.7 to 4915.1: 5.44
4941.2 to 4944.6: 5.43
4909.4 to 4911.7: 5.63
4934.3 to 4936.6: 5.27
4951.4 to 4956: 5.53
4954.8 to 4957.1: 5.64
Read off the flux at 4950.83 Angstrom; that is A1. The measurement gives 5.303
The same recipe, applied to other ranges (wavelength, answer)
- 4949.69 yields 5.212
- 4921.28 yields 5.006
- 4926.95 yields 5.434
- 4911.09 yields 5.603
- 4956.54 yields 5.665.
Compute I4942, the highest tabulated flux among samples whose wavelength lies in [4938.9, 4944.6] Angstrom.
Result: 5.468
